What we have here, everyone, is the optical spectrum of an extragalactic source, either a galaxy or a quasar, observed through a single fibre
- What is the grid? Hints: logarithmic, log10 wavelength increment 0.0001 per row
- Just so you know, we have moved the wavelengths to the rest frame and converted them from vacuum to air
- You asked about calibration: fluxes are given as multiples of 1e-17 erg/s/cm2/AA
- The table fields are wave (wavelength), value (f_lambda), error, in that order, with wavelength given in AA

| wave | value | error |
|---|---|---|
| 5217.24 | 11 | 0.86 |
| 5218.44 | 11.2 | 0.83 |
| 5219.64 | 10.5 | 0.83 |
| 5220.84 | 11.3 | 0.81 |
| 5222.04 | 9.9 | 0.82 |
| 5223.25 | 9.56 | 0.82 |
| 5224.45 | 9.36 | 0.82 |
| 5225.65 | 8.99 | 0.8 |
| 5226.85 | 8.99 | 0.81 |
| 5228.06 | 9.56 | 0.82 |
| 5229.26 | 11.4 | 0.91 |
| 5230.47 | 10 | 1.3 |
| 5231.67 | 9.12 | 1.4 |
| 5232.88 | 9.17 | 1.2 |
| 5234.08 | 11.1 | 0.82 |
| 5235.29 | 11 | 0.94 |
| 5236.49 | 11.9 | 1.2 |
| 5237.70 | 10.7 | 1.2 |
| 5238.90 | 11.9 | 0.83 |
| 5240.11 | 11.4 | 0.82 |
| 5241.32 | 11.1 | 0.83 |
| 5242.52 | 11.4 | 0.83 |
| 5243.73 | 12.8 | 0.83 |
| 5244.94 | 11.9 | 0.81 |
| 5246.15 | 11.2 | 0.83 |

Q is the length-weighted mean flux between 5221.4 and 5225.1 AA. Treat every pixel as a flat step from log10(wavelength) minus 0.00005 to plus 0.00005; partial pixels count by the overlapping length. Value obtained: 9.62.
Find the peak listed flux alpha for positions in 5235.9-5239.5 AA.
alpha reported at 11.9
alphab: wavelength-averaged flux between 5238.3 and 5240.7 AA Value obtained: 11.6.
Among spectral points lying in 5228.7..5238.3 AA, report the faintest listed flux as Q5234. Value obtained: 9.12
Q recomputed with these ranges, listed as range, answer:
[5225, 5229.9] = 9.73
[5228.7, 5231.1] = 10.7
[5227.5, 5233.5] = 9.86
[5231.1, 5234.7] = 9.79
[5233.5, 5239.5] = 11.3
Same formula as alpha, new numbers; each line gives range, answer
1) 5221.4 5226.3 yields 9.9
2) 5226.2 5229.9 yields 11.4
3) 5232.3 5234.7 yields 11.1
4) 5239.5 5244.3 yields 12.8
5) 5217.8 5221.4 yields 11.3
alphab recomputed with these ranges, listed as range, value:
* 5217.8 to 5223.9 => 10.5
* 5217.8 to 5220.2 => 10.9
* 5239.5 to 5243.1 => 11.3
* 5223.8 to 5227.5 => 9.13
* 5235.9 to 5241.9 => 11.4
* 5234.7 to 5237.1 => 11.5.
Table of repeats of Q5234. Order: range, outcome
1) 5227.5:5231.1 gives 9.56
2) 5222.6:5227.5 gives 8.99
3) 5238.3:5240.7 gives 11.4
